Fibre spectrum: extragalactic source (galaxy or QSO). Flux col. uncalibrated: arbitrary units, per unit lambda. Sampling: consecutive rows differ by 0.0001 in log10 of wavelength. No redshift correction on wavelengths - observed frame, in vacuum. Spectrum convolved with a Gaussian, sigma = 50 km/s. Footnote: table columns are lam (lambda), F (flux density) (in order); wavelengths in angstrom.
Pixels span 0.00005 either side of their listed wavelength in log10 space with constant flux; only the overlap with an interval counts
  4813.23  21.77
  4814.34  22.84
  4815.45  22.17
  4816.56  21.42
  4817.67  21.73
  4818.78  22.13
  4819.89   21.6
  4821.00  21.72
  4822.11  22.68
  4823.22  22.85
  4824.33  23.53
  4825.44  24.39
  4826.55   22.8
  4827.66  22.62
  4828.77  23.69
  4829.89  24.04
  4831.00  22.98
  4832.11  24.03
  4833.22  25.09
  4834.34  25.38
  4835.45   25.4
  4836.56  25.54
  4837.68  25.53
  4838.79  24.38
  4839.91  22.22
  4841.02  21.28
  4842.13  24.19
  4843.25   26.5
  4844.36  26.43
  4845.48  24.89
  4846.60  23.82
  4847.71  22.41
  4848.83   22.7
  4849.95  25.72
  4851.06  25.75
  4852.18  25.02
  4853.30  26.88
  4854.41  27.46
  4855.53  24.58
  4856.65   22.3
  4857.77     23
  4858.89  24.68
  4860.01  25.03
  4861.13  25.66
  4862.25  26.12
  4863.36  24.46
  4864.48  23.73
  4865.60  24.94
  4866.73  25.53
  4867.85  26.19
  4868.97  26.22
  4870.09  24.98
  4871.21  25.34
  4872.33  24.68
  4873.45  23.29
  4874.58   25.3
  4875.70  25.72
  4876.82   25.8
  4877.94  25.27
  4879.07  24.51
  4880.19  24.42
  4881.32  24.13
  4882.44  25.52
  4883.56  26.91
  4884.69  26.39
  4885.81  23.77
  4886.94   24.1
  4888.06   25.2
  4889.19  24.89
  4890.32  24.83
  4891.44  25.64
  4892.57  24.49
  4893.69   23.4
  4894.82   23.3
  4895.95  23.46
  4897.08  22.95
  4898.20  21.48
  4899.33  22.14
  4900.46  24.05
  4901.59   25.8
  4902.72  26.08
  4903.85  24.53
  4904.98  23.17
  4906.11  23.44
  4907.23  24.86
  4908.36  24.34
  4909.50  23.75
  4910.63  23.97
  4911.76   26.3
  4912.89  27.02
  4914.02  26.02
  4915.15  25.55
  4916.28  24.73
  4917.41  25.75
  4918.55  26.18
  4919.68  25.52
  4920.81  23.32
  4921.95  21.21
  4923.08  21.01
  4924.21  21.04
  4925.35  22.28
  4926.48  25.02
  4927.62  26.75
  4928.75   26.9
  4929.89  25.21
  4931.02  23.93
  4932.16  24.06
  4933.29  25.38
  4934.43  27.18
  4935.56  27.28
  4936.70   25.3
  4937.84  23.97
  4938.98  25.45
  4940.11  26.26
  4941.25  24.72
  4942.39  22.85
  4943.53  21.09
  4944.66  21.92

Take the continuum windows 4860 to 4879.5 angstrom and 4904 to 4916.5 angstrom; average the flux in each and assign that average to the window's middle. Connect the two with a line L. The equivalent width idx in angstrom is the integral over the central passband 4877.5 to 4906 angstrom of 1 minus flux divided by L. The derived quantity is 0.7 angstrom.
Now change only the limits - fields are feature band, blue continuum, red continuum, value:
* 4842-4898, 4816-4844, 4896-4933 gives -2.2 angstrom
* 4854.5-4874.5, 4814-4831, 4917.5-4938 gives -1.2 angstrom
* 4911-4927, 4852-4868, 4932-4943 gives 0.5 angstrom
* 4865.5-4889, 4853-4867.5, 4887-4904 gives -0.6 angstrom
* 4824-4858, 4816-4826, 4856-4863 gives -1.2 angstrom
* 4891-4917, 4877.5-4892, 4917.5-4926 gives -0.4 angstrom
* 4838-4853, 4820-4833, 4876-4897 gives -0.4 angstrom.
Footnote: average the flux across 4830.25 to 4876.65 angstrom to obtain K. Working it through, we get 24.8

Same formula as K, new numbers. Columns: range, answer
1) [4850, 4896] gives 25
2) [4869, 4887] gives 25.1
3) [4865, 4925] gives 24.6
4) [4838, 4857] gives 24.5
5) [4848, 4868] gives 24.9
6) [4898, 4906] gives 24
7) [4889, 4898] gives 24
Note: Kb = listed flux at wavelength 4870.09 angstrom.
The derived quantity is 24.98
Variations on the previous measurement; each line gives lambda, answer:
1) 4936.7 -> 25.3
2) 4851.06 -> 25.75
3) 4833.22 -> 25.09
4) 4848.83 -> 22.7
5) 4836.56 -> 25.54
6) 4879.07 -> 24.51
